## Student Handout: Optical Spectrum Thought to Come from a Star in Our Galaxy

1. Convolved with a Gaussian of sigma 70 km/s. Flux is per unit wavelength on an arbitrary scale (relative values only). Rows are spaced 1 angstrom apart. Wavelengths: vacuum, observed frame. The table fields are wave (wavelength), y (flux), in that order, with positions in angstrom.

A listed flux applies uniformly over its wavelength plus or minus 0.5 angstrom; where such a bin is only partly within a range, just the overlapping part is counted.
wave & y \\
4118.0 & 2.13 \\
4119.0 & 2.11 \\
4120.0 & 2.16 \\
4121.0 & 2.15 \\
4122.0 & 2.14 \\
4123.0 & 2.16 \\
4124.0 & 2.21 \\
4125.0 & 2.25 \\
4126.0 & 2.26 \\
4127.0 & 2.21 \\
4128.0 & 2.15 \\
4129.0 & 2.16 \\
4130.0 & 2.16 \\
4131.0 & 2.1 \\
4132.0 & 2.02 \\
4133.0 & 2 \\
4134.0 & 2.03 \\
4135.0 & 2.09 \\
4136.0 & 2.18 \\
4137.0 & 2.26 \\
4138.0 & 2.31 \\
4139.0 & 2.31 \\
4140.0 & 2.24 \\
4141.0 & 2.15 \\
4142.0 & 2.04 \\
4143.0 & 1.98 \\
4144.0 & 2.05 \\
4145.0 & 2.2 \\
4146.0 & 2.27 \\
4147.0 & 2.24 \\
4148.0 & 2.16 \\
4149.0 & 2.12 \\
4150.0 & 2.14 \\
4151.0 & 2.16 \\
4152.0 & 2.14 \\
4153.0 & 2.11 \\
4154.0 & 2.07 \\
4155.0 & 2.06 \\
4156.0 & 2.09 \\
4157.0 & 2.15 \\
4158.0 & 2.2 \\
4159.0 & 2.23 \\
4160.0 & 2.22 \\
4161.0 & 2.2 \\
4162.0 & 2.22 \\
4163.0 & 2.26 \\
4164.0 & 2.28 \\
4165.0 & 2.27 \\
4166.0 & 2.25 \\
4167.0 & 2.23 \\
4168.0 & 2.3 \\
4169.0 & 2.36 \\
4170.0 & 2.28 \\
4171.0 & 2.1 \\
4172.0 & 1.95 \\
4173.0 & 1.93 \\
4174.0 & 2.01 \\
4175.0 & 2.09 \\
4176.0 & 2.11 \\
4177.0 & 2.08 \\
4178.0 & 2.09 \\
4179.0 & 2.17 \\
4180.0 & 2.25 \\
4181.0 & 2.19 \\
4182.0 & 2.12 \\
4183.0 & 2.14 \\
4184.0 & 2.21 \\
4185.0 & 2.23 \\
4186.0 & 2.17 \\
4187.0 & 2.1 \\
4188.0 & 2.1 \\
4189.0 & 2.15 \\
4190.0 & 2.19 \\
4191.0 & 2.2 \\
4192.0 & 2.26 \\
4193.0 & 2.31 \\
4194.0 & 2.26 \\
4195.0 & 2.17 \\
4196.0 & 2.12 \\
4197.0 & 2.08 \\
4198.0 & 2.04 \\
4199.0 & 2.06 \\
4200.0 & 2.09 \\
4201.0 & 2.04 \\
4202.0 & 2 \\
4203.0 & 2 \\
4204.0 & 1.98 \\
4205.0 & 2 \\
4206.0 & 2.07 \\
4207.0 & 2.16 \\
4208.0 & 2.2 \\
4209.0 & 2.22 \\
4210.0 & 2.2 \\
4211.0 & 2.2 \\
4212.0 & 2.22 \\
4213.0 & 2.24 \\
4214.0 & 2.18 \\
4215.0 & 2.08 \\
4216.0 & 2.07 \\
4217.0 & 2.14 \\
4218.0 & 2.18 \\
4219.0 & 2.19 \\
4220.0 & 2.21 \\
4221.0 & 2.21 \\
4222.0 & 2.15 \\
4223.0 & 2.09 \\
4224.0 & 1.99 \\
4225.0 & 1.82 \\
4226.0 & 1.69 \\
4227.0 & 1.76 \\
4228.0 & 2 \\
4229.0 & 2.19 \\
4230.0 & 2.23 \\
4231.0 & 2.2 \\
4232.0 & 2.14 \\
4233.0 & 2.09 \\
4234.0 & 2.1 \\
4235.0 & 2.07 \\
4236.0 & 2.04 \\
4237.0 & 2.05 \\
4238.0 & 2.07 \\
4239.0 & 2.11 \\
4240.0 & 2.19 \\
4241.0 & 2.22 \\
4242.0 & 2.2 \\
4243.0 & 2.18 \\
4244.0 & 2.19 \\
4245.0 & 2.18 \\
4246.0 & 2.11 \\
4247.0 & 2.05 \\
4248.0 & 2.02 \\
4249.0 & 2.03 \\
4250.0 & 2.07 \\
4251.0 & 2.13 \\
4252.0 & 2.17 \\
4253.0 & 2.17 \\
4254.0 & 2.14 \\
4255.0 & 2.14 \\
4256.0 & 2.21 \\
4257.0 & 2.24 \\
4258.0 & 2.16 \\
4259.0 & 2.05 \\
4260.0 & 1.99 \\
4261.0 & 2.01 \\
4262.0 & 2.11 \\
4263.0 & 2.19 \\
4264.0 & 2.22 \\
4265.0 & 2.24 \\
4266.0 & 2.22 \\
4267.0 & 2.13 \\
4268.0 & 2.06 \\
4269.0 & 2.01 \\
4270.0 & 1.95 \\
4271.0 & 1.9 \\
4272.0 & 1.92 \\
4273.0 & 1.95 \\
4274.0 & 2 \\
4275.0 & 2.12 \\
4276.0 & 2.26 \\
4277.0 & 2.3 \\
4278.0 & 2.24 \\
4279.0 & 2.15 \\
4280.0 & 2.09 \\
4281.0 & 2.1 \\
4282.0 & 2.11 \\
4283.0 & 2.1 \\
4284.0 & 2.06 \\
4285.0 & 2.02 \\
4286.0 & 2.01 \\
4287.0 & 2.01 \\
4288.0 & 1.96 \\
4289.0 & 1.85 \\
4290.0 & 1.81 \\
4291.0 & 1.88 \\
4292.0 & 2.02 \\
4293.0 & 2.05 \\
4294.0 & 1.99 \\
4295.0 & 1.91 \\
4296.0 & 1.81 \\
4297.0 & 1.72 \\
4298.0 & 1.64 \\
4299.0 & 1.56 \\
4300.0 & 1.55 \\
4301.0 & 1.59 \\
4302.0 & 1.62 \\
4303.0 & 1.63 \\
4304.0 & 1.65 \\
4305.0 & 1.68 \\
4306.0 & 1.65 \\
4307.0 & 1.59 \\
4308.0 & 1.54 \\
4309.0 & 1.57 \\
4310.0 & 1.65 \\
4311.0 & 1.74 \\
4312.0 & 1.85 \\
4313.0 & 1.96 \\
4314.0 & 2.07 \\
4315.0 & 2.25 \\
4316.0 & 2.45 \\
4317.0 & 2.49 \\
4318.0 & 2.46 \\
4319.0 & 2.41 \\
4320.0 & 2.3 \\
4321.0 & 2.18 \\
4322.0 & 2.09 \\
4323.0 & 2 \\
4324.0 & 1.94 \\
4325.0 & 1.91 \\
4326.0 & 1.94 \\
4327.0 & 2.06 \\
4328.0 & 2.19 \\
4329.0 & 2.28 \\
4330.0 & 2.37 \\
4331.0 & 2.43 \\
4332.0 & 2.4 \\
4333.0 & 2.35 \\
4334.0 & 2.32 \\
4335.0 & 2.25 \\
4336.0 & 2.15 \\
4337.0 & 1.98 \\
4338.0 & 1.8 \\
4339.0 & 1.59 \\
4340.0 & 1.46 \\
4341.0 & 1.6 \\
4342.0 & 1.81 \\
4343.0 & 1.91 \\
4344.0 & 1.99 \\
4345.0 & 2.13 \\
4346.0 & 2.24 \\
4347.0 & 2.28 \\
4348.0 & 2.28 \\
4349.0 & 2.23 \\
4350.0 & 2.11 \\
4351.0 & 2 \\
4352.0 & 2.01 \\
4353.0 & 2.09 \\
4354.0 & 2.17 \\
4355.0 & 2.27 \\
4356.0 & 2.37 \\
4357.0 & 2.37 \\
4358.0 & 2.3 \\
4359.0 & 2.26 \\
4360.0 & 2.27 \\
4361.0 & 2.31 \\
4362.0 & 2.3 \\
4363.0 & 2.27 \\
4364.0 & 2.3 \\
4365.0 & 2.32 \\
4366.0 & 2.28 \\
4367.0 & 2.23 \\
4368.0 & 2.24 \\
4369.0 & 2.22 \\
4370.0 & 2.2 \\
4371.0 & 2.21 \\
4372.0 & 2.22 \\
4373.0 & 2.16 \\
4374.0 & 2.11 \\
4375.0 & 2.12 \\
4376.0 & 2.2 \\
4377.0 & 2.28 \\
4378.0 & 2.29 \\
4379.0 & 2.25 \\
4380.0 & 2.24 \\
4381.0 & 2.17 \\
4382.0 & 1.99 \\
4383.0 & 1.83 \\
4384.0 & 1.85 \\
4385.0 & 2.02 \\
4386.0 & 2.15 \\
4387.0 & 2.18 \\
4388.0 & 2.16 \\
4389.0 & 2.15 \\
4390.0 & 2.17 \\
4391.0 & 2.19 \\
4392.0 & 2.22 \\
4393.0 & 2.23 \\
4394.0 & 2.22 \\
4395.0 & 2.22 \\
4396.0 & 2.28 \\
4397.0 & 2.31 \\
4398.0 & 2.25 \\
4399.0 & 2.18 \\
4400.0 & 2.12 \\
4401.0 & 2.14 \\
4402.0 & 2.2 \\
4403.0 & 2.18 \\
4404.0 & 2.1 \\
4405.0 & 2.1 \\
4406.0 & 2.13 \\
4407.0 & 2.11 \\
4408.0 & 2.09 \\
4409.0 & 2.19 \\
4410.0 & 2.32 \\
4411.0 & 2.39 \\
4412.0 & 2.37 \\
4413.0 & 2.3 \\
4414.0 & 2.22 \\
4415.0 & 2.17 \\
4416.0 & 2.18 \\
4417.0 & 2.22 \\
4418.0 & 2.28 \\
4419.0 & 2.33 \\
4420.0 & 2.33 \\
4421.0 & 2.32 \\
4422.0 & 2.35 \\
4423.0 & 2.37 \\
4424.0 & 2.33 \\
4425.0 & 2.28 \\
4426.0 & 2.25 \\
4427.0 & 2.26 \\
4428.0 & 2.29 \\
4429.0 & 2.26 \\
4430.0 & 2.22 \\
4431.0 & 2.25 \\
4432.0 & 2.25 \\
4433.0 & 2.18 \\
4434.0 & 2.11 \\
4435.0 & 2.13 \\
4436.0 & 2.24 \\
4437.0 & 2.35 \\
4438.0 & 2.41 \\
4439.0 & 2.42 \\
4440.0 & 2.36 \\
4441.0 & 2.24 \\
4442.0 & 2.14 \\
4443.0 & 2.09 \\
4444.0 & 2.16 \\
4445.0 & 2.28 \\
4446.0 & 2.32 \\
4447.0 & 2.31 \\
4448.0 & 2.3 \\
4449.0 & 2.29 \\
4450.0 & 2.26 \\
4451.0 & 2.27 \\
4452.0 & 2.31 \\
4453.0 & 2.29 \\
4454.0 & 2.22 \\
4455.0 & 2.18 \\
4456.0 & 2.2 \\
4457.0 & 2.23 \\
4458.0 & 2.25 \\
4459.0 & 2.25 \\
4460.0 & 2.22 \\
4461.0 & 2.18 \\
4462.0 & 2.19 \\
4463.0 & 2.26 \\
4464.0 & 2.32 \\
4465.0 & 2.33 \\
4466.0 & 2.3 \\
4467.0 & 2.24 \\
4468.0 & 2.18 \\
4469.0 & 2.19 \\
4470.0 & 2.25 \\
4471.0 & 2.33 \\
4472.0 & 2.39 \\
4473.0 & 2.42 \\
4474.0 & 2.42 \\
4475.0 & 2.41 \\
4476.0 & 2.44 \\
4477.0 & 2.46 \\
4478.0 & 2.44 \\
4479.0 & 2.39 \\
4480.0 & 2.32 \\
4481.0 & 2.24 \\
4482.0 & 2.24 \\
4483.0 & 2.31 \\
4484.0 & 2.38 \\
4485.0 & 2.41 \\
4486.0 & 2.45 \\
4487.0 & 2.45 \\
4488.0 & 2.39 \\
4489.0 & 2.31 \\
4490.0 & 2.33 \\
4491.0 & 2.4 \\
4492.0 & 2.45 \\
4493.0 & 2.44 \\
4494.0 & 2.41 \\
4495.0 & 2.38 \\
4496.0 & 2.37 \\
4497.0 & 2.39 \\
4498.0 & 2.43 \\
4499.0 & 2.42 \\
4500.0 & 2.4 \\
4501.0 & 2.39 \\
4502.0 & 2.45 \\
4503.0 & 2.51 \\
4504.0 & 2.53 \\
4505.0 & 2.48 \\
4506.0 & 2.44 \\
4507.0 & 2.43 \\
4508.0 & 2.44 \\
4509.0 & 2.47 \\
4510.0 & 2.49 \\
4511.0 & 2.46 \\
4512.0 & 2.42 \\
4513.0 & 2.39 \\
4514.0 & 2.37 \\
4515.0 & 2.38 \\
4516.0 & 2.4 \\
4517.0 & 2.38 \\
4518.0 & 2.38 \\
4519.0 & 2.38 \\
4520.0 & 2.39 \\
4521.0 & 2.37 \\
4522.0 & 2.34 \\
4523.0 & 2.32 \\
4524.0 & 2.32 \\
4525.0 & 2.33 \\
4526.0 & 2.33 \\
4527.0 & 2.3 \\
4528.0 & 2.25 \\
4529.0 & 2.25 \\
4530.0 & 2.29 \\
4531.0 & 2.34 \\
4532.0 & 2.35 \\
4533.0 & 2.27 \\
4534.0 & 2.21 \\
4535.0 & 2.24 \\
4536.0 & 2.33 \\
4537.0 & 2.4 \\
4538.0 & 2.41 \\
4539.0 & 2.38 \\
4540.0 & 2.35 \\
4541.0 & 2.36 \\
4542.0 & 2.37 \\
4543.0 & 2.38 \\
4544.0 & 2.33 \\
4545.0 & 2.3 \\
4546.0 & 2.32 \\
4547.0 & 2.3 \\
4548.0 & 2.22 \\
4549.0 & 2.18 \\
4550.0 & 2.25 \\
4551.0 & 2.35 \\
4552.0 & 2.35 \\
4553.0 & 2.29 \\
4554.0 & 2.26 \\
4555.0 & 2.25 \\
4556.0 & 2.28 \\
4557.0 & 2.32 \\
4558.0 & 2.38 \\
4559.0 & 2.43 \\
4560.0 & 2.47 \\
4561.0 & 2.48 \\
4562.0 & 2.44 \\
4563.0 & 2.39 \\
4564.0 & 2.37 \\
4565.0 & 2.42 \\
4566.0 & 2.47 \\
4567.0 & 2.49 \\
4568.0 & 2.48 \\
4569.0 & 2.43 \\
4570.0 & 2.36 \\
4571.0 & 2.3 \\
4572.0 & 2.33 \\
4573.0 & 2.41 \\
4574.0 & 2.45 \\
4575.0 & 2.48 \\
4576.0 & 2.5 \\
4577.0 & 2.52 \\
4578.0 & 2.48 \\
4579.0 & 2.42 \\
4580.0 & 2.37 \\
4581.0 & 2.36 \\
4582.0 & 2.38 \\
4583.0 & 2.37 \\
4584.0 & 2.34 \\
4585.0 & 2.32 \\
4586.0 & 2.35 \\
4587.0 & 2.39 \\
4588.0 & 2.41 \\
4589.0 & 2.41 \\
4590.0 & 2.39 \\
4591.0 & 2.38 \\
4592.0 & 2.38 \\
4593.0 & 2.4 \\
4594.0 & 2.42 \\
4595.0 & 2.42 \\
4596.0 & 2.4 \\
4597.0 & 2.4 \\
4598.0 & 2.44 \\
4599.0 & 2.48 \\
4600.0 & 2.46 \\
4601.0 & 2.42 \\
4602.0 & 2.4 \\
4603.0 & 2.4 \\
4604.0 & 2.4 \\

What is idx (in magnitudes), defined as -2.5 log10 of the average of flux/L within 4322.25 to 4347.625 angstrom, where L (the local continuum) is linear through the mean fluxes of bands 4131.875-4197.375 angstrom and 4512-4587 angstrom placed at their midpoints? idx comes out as 0.10 mag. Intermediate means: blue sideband 2.16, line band 2.06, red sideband 2.36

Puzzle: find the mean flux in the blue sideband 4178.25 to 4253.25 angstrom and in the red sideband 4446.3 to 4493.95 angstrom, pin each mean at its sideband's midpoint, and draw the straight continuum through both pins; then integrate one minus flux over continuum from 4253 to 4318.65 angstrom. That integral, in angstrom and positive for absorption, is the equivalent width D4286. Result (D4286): 5.83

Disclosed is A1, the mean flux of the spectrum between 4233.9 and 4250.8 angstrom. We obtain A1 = 2.11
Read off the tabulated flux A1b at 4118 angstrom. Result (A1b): 2.13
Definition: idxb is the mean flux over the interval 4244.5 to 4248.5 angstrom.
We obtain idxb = 2.09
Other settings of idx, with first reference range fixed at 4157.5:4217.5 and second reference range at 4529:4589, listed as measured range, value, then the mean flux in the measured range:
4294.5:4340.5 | 0.14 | 1.96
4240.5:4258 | 0.02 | 2.14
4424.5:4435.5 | 0.03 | 2.23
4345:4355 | 0.04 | 2.16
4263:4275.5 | 0.07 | 2.07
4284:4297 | 0.14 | 1.94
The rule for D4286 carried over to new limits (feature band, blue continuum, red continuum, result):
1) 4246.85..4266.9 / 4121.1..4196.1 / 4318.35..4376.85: 0.3 angstrom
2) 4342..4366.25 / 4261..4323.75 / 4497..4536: -1.3 angstrom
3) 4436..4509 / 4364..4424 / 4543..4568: -1.9 angstrom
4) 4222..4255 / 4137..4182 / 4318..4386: 1.1 angstrom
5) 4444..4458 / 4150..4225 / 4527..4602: 0.2 angstrom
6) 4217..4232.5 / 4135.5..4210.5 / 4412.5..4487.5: 0.8 angstrom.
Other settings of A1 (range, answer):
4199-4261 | 2.11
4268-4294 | 2.03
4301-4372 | 2.08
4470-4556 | 2.36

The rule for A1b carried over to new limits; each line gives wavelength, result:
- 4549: 2.18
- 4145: 2.2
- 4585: 2.32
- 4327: 2.06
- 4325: 1.91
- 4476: 2.44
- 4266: 2.22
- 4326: 1.94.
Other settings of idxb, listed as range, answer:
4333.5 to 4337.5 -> 2.17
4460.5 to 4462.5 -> 2.19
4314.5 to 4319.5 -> 2.41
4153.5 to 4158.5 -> 2.11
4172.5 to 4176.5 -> 2.03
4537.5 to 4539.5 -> 2.4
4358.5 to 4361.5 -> 2.28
